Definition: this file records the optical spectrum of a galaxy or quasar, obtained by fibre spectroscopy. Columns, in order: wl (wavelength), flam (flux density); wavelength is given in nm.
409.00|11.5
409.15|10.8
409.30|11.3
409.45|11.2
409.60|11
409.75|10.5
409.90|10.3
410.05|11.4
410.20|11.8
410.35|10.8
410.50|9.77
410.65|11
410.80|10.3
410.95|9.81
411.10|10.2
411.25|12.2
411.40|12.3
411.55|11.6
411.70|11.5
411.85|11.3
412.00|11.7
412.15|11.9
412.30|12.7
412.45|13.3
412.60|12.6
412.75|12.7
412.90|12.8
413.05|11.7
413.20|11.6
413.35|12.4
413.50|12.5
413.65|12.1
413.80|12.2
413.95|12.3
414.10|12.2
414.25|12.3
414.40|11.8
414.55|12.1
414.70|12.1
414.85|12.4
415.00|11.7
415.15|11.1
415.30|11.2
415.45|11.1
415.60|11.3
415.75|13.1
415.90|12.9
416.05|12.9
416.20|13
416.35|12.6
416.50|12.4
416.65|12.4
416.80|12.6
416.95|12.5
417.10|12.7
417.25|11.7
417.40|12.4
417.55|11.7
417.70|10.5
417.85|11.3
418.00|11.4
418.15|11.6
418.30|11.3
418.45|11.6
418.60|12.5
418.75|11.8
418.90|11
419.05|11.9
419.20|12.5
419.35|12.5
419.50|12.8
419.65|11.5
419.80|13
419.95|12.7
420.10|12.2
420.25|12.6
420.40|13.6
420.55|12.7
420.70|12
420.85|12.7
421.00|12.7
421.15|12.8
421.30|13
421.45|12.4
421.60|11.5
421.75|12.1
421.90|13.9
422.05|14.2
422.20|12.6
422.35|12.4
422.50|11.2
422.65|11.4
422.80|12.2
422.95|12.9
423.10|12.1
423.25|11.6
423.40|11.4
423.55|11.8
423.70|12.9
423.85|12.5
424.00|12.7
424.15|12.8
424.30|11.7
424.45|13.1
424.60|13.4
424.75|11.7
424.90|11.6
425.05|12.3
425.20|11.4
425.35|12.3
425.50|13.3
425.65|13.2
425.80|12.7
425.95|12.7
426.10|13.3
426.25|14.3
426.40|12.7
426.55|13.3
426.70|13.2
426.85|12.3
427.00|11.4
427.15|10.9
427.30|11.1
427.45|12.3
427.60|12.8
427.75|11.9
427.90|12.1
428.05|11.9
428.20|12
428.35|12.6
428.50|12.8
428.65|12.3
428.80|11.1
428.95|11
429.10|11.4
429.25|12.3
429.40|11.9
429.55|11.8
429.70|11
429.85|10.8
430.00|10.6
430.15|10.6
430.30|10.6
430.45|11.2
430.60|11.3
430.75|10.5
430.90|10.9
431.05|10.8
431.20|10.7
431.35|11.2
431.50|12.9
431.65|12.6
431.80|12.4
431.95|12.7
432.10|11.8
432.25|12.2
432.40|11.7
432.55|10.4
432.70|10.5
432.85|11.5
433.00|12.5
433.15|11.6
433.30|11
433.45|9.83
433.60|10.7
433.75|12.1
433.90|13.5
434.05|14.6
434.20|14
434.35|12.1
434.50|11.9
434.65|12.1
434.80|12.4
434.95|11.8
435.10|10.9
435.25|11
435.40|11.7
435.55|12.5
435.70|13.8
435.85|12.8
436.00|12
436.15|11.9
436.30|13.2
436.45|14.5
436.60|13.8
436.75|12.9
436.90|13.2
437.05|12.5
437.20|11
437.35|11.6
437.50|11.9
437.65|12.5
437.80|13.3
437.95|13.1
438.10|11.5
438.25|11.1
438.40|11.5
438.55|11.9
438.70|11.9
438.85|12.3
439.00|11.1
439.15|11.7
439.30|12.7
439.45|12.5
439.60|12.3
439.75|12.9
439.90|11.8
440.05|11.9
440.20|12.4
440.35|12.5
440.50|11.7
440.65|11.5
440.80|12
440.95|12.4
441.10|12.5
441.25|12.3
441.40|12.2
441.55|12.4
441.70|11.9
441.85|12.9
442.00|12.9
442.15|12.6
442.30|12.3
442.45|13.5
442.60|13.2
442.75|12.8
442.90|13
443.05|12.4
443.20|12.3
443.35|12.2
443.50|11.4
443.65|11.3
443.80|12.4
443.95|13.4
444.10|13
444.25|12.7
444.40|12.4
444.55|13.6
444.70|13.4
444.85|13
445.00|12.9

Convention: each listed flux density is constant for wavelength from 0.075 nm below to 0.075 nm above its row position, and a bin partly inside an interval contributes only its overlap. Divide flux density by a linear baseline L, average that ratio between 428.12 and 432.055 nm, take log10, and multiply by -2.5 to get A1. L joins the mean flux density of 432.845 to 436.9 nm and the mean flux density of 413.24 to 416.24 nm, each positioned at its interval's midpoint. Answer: 0.07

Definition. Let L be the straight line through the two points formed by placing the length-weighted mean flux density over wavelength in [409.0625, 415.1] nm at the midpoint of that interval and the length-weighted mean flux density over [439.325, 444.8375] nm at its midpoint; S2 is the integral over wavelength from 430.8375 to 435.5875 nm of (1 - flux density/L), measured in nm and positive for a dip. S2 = 0.16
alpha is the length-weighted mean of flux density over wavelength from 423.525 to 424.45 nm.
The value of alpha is 12.5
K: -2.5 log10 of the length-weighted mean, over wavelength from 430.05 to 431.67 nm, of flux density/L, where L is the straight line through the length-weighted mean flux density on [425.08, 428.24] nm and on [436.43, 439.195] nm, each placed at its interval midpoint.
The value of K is 0.11 mag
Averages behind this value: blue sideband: 12.4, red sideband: 12.2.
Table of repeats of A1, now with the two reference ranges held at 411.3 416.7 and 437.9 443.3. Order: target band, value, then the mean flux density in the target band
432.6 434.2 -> 0.03 mag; 11.9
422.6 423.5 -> 0.02 mag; 11.9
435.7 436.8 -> -0.07 mag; 13.1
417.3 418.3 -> 0.06 mag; 11.5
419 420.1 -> -0.02 mag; 12.4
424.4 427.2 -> -0.03 mag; 12.6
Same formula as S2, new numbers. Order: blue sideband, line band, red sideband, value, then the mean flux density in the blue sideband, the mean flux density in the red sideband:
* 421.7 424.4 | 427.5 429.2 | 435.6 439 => 0.05 nm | 12.4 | 12.4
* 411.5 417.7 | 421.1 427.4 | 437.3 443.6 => -0.12 nm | 12.2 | 12.3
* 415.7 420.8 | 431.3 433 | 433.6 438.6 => 0.07 nm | 12.2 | 12.4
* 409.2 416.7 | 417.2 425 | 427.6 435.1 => -0.32 nm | 11.8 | 11.7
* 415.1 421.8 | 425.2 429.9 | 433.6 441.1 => 0.01 nm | 12.2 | 12.3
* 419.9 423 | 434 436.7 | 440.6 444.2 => -0.02 nm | 12.6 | 12.5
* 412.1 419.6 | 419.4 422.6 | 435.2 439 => -0.11 nm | 12.1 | 12.4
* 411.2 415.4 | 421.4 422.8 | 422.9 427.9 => -0.01 nm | 12.1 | 12.4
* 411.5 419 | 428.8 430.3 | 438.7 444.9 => 0.13 nm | 12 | 12.4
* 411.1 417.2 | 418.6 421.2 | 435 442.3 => -0.05 nm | 12.2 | 12.3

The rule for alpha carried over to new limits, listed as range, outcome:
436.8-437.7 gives 12.1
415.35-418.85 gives 12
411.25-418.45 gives 12.1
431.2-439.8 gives 12.2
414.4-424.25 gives 12.2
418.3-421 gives 12.3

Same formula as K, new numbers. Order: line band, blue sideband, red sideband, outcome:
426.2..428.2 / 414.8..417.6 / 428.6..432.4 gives -0.06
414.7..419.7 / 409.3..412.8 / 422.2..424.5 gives -0.02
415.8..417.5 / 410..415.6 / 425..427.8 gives -0.05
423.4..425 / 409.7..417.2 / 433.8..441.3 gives -0.03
